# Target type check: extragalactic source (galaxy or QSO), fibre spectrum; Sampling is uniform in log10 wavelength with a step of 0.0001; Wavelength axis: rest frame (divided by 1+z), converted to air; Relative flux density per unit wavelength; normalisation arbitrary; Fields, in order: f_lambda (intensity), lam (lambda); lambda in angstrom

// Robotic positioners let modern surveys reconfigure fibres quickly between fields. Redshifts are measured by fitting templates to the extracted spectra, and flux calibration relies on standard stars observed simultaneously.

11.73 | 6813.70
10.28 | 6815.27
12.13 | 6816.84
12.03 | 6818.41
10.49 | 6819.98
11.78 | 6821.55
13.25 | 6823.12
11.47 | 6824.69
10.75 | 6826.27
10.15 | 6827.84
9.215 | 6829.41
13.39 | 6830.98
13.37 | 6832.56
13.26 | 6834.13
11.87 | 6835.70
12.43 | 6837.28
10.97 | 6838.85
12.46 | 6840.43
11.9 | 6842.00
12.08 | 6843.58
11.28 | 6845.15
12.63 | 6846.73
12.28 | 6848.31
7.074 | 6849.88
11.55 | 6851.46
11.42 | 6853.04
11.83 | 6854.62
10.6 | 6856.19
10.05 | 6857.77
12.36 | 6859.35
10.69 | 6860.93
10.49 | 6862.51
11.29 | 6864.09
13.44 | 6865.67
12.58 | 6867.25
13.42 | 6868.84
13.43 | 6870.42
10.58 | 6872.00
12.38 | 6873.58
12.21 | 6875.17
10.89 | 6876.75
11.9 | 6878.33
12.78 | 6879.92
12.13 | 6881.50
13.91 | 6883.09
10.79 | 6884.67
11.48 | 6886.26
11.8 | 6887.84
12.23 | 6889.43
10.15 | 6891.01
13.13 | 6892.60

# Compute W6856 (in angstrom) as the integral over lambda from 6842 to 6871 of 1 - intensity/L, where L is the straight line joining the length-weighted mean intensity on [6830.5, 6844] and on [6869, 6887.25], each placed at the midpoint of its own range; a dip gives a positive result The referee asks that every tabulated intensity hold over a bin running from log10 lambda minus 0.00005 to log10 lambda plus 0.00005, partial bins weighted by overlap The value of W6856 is 1.6 angstrom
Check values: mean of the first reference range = 12.4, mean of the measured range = 11.6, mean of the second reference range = 12.1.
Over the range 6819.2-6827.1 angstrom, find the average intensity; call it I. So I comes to 11.5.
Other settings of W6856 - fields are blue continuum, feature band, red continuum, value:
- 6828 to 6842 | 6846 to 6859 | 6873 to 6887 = 1.1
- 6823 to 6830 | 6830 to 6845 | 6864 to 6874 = -1.5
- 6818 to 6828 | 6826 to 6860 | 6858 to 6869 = 0.4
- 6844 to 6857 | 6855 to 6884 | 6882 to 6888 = -0.8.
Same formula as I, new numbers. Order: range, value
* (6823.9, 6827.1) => 11.1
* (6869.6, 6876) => 12.2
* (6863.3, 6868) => 12.4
